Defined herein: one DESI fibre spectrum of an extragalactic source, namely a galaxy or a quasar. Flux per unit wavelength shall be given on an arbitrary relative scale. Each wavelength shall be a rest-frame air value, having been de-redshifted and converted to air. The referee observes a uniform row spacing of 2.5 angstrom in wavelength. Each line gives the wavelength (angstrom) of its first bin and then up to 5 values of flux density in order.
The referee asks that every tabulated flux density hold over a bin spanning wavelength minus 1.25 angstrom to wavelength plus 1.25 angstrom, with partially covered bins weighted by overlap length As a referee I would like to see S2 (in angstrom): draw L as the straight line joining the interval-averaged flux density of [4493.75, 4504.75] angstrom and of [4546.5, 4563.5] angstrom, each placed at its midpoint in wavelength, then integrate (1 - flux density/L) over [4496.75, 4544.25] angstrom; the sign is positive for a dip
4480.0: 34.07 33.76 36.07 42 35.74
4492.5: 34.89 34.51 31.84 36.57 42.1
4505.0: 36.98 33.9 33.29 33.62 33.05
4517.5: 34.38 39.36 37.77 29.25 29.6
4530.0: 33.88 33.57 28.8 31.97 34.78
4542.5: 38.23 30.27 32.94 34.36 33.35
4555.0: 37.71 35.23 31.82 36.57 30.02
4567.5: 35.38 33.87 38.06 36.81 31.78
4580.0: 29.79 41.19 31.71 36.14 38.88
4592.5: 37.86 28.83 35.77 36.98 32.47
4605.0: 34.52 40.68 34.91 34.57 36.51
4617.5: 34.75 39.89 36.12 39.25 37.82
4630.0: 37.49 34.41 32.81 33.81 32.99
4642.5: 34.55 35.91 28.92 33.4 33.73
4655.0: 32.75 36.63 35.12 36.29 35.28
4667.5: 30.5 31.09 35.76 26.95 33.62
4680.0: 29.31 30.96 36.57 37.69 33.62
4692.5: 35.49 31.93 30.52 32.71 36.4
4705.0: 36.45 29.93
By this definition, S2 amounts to 1.7 angstrom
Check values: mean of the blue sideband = 36.3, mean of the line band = 34.3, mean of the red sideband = 34.6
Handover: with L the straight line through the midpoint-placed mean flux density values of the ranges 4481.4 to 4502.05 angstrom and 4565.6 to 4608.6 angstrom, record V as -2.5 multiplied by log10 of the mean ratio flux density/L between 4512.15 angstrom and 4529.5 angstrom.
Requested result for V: 0.058 mag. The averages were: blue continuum 35.9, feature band 33.9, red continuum 35.2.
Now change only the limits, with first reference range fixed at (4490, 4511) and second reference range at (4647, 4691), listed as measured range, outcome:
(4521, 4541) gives 0.085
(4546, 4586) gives 0.009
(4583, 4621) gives -0.047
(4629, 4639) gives -0.024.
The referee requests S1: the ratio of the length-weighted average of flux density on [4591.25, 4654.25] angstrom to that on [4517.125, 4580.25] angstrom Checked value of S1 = 1.04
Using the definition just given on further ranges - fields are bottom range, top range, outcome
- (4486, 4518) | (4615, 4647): 1.00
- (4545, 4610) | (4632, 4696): 0.96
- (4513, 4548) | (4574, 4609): 1.05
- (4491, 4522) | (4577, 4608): 0.99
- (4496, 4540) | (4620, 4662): 1.02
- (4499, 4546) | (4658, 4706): 0.98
